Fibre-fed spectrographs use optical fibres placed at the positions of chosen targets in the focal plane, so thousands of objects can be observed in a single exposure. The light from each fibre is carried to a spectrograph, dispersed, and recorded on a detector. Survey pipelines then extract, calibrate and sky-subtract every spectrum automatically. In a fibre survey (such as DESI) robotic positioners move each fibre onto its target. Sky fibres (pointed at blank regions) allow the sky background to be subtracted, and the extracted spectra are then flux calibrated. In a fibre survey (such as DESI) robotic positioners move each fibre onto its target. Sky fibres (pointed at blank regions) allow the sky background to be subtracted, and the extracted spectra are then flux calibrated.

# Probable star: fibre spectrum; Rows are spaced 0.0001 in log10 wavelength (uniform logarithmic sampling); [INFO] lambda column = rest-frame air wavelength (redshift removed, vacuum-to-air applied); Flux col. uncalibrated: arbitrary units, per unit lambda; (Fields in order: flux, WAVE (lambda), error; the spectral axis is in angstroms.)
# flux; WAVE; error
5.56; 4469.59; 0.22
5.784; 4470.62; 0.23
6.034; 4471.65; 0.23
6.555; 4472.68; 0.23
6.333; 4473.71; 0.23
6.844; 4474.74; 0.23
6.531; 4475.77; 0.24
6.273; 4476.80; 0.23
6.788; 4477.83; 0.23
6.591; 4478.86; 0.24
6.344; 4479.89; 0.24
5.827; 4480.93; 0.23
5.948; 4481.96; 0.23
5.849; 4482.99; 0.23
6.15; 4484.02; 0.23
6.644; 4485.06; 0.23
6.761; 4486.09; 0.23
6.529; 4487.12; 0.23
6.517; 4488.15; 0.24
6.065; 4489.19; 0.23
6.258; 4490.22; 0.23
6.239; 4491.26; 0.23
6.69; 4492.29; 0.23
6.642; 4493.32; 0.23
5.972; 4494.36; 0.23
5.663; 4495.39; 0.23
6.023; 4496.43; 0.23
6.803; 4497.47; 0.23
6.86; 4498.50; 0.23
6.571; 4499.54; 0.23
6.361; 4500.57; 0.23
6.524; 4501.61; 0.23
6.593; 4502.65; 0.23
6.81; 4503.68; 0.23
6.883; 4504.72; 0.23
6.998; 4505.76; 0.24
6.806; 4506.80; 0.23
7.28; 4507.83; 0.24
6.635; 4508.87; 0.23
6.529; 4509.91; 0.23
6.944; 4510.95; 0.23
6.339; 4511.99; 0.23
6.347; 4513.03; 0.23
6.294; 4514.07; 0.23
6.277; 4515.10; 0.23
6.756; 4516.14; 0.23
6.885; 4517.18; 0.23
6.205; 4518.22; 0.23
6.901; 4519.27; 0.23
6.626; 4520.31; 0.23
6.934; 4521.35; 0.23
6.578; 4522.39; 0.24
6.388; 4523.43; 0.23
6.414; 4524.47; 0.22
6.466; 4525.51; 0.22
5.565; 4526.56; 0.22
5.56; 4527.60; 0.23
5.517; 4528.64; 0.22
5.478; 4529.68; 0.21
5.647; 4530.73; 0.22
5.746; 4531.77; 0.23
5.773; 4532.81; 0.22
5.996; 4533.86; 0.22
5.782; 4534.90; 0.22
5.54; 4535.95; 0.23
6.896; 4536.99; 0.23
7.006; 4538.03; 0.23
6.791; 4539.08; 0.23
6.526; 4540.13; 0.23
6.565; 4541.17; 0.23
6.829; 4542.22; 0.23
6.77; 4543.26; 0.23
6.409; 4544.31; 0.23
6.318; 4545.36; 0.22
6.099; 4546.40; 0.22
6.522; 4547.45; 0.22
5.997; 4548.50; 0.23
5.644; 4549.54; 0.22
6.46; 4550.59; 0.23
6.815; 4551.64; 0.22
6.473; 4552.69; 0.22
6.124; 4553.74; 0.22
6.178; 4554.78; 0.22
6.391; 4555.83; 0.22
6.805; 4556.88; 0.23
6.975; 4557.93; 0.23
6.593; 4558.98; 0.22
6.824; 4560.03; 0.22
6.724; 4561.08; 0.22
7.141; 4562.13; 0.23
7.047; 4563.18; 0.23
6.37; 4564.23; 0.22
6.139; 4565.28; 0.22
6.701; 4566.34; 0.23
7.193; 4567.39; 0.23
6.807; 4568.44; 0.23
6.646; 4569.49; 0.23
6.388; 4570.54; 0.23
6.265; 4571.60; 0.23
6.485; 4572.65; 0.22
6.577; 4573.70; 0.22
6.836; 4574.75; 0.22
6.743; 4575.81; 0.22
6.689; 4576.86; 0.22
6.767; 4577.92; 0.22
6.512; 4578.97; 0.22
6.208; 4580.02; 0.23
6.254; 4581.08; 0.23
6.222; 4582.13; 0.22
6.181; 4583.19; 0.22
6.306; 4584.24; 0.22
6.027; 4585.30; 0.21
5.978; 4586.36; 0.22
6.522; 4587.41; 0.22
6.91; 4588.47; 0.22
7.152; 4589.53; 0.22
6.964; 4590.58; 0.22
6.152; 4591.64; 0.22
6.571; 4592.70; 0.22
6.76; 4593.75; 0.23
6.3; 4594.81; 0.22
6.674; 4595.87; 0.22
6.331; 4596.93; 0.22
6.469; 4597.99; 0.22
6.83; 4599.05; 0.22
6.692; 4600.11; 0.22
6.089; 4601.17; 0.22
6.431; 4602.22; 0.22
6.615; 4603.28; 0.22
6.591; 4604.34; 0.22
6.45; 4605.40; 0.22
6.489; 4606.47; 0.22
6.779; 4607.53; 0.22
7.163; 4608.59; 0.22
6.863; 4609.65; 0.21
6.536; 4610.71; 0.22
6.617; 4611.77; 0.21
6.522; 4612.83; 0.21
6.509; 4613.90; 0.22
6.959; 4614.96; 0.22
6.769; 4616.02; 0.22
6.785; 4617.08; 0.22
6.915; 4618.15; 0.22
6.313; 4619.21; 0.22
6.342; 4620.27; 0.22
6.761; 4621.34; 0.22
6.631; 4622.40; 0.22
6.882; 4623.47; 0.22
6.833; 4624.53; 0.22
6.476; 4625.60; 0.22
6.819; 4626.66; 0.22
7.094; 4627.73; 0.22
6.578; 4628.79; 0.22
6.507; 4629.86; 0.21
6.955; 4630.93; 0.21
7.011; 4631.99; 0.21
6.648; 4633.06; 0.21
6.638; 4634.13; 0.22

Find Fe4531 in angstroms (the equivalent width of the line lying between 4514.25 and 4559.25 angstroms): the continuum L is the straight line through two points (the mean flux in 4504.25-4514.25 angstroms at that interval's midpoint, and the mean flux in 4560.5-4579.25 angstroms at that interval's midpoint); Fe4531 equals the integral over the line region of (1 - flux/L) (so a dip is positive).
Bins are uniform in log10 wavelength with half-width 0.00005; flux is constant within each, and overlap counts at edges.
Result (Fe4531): 2.5 angstroms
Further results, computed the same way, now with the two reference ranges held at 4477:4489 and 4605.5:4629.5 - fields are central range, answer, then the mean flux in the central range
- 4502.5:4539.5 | 0.3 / 6.39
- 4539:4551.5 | 0.2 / 6.41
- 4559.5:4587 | 0.2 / 6.54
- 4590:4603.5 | 0.2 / 6.53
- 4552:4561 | 0.0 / 6.56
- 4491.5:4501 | 0.0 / 6.4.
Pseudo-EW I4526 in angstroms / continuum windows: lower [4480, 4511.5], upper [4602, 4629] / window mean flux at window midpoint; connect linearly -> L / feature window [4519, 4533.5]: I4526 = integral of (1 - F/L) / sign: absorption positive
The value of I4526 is 1.0 angstroms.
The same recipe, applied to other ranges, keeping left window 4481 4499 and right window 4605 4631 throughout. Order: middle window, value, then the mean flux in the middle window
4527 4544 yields 0.80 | 6.15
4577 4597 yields 0.41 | 6.47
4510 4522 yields -0.36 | 6.59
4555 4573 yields -0.36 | 6.67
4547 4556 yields 0.30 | 6.29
